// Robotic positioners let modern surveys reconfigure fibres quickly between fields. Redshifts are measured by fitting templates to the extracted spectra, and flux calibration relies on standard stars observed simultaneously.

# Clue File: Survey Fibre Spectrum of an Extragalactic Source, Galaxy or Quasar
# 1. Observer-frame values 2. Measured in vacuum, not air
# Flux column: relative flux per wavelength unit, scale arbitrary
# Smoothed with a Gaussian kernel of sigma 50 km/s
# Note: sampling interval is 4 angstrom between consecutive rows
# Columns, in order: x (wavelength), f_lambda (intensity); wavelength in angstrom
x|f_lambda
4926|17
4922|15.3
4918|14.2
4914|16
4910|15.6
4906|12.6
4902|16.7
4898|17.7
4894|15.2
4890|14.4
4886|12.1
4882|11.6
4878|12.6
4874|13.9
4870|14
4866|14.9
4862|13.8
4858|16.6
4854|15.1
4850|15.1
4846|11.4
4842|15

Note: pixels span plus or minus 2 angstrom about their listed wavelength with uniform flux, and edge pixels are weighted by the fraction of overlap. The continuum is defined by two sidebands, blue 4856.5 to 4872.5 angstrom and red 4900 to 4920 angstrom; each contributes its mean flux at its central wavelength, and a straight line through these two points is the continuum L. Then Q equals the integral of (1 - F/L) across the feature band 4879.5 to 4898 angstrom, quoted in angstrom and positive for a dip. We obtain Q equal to 1.4 angstrom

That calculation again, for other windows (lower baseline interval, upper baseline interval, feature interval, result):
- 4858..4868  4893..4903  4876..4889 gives 2.9 angstrom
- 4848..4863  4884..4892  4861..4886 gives 1.4 angstrom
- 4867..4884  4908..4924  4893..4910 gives -1.3 angstrom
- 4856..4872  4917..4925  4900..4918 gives -0.1 angstrom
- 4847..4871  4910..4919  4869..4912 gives 2.5 angstrom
